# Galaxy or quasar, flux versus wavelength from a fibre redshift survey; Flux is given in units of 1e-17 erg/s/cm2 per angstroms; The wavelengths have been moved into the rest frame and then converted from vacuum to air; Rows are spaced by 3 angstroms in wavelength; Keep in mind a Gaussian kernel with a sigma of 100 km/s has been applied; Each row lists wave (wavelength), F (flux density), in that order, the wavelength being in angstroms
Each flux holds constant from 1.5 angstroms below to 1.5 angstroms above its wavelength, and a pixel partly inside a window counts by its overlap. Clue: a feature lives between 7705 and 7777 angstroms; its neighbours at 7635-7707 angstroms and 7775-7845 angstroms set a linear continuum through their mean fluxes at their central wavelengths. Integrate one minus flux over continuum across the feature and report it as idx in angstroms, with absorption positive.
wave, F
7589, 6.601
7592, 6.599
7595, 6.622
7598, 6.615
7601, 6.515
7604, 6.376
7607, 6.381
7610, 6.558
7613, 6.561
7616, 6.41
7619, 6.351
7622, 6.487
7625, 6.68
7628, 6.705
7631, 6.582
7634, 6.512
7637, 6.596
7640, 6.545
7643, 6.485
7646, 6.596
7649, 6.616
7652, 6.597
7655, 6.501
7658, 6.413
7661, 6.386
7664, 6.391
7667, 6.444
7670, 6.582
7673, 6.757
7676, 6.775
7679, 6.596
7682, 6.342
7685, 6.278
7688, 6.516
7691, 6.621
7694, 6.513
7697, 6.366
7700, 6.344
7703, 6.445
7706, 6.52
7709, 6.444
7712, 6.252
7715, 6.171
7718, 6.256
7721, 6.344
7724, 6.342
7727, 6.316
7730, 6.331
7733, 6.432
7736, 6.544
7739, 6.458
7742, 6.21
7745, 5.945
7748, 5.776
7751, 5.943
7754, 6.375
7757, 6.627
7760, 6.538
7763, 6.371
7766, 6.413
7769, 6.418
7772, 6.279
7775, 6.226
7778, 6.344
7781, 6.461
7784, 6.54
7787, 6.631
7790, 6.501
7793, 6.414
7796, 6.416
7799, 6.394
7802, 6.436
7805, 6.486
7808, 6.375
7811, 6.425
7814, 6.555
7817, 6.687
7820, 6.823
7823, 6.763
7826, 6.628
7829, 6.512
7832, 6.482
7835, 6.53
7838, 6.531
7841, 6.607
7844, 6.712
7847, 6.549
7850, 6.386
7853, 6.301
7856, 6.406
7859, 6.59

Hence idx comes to 2.3 angstroms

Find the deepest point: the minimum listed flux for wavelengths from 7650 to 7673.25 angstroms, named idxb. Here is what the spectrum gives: 6.386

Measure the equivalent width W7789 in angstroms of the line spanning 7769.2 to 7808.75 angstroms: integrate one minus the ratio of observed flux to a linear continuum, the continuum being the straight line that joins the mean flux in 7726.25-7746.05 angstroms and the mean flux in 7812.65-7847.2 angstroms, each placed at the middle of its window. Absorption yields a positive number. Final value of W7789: 0.4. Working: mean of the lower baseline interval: 6.33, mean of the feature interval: 6.42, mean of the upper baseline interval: 6.62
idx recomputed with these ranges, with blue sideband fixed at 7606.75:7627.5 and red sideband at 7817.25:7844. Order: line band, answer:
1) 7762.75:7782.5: 0.7 angstroms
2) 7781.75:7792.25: 0.1 angstroms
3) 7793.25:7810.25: 0.5 angstroms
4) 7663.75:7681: -0.2 angstroms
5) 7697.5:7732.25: 1.1 angstroms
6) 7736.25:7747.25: 0.6 angstroms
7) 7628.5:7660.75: -0.1 angstroms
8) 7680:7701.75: 0.4 angstroms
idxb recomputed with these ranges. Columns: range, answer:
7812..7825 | 6.555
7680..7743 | 6.171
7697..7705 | 6.344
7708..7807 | 5.776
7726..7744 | 6.21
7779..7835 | 6.375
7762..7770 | 6.371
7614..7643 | 6.351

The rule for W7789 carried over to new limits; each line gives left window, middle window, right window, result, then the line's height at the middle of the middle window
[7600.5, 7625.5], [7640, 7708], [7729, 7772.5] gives -1.1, 6.4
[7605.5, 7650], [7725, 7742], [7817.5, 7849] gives 0.5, 6.58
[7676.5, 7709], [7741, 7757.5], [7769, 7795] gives 0.8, 6.44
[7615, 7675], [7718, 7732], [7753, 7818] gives 0.3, 6.49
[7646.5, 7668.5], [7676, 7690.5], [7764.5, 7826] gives 0.0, 6.48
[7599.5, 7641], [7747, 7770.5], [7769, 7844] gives 0.7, 6.51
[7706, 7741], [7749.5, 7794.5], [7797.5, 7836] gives 0.4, 6.46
